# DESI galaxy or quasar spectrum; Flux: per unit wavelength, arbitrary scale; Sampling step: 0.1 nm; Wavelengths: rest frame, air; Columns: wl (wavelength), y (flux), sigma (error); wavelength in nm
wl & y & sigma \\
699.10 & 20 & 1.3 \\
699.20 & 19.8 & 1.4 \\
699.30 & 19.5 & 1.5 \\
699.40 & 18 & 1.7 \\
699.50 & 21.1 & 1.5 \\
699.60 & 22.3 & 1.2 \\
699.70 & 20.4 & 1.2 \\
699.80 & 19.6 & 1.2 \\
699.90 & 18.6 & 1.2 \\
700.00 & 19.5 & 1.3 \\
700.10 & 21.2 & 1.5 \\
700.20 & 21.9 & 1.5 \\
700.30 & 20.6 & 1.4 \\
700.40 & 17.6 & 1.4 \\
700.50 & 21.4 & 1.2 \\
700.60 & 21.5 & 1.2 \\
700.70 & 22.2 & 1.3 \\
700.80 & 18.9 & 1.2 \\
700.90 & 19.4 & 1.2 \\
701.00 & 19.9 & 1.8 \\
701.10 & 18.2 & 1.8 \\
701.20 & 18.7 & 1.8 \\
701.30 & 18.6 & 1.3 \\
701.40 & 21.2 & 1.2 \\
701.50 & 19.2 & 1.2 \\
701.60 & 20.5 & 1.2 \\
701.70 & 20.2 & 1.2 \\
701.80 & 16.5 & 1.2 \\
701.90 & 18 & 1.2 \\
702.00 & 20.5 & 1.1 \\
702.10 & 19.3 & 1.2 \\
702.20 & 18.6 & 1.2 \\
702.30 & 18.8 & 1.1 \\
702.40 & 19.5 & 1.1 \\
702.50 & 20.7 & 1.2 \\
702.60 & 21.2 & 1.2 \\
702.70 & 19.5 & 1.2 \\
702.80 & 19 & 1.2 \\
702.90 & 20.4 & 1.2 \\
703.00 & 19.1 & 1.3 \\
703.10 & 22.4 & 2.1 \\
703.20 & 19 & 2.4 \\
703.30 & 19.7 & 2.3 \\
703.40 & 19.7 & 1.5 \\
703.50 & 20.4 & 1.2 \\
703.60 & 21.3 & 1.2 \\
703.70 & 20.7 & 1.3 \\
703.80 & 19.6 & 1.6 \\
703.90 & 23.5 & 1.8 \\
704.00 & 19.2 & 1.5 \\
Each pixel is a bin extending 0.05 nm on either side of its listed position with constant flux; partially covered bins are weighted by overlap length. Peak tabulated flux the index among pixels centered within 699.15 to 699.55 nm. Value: 21.1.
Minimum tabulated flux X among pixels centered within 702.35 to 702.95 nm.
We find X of 19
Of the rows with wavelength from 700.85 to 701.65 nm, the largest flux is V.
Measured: 21.2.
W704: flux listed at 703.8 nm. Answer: 19.6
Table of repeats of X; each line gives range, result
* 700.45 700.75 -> 21.4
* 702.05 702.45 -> 18.6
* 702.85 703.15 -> 19.1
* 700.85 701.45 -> 18.2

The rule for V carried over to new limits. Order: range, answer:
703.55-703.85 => 21.3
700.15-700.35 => 21.9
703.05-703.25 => 22.4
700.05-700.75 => 22.2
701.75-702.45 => 20.5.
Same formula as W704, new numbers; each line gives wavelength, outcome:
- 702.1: 19.3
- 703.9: 23.5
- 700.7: 22.2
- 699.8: 19.6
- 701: 19.9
